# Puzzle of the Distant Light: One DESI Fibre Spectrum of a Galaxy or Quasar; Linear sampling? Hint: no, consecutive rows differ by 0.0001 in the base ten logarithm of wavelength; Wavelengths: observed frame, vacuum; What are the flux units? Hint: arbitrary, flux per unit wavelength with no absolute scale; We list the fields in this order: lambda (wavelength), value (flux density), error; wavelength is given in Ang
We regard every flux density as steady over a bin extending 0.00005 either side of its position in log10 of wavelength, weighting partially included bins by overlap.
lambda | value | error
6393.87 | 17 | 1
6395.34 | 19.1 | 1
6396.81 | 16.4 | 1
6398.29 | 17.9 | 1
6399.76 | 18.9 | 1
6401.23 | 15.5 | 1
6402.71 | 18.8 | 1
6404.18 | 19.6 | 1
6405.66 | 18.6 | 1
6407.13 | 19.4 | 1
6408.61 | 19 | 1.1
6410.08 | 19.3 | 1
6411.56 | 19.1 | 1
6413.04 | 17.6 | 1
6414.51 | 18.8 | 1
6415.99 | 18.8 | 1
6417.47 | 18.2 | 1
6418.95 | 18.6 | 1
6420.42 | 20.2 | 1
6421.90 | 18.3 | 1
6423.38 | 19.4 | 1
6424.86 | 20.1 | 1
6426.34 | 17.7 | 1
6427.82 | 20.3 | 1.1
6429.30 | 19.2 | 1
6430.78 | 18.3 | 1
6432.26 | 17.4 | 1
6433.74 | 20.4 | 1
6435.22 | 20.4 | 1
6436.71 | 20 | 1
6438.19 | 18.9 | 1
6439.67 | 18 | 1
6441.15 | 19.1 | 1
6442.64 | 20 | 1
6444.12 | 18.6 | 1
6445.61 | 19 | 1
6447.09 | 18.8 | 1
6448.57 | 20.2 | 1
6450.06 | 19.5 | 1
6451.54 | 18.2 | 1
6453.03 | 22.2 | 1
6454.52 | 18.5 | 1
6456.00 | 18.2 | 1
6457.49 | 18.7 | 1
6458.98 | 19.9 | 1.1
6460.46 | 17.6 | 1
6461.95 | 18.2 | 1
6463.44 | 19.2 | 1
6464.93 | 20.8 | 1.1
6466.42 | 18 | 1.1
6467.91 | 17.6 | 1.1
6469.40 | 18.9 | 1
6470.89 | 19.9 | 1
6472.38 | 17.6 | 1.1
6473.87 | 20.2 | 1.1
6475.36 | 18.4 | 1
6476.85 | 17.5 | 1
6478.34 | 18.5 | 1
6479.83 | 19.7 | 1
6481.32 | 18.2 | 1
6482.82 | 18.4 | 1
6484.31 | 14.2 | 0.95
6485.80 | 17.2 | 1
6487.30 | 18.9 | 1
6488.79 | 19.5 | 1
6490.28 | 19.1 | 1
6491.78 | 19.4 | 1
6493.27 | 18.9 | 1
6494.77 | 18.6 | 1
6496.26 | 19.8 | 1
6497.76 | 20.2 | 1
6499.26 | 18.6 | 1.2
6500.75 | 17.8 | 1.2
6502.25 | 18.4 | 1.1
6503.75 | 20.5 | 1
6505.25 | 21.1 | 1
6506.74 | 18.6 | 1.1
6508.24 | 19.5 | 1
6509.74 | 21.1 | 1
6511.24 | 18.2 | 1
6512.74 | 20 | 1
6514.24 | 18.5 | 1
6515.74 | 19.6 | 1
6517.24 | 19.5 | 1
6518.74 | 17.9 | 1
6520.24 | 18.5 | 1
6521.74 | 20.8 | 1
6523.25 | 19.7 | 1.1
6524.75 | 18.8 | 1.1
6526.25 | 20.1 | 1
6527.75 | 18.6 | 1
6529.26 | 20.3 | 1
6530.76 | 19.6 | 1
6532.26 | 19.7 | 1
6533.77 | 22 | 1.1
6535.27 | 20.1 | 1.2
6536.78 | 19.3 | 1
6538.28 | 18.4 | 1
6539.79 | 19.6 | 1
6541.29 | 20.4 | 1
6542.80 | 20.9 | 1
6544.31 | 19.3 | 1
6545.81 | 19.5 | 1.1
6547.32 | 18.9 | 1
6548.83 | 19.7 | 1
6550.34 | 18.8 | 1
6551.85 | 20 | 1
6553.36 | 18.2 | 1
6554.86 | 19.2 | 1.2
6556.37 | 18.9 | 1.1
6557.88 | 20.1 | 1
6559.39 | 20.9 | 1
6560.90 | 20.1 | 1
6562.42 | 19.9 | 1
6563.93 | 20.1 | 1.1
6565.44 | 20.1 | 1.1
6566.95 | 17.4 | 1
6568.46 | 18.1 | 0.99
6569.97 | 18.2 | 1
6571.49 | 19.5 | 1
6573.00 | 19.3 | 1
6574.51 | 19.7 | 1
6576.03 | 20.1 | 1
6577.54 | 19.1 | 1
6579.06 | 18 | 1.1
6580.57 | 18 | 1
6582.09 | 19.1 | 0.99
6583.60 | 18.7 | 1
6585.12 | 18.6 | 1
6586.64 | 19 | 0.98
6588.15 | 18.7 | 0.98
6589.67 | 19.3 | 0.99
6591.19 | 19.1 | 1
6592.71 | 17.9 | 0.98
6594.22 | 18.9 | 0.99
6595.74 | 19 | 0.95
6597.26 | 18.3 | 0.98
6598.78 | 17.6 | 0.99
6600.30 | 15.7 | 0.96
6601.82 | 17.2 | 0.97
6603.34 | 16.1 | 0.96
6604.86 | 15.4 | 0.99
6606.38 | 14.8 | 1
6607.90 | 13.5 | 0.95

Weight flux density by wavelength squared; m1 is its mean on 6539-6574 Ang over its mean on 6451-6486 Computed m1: 1.1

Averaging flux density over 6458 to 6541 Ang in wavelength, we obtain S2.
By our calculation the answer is 19.1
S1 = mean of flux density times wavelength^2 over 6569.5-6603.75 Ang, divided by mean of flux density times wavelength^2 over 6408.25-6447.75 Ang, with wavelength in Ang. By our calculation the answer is 1.0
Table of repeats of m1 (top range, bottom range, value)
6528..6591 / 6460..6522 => 1.05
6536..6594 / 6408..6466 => 1.05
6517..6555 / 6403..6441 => 1.06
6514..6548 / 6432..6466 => 1.05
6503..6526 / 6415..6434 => 1.06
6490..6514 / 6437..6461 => 1.03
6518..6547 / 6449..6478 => 1.06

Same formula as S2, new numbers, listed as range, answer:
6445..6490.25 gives 18.7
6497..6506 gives 19.4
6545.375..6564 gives 19.5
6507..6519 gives 19.3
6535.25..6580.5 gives 19.4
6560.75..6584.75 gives 19.1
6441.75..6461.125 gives 19.2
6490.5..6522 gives 19.3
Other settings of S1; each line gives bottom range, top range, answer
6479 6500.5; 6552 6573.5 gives 1.06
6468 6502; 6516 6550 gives 1.07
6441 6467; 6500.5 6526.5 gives 1.03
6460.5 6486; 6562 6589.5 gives 1.07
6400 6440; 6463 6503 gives 1.01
